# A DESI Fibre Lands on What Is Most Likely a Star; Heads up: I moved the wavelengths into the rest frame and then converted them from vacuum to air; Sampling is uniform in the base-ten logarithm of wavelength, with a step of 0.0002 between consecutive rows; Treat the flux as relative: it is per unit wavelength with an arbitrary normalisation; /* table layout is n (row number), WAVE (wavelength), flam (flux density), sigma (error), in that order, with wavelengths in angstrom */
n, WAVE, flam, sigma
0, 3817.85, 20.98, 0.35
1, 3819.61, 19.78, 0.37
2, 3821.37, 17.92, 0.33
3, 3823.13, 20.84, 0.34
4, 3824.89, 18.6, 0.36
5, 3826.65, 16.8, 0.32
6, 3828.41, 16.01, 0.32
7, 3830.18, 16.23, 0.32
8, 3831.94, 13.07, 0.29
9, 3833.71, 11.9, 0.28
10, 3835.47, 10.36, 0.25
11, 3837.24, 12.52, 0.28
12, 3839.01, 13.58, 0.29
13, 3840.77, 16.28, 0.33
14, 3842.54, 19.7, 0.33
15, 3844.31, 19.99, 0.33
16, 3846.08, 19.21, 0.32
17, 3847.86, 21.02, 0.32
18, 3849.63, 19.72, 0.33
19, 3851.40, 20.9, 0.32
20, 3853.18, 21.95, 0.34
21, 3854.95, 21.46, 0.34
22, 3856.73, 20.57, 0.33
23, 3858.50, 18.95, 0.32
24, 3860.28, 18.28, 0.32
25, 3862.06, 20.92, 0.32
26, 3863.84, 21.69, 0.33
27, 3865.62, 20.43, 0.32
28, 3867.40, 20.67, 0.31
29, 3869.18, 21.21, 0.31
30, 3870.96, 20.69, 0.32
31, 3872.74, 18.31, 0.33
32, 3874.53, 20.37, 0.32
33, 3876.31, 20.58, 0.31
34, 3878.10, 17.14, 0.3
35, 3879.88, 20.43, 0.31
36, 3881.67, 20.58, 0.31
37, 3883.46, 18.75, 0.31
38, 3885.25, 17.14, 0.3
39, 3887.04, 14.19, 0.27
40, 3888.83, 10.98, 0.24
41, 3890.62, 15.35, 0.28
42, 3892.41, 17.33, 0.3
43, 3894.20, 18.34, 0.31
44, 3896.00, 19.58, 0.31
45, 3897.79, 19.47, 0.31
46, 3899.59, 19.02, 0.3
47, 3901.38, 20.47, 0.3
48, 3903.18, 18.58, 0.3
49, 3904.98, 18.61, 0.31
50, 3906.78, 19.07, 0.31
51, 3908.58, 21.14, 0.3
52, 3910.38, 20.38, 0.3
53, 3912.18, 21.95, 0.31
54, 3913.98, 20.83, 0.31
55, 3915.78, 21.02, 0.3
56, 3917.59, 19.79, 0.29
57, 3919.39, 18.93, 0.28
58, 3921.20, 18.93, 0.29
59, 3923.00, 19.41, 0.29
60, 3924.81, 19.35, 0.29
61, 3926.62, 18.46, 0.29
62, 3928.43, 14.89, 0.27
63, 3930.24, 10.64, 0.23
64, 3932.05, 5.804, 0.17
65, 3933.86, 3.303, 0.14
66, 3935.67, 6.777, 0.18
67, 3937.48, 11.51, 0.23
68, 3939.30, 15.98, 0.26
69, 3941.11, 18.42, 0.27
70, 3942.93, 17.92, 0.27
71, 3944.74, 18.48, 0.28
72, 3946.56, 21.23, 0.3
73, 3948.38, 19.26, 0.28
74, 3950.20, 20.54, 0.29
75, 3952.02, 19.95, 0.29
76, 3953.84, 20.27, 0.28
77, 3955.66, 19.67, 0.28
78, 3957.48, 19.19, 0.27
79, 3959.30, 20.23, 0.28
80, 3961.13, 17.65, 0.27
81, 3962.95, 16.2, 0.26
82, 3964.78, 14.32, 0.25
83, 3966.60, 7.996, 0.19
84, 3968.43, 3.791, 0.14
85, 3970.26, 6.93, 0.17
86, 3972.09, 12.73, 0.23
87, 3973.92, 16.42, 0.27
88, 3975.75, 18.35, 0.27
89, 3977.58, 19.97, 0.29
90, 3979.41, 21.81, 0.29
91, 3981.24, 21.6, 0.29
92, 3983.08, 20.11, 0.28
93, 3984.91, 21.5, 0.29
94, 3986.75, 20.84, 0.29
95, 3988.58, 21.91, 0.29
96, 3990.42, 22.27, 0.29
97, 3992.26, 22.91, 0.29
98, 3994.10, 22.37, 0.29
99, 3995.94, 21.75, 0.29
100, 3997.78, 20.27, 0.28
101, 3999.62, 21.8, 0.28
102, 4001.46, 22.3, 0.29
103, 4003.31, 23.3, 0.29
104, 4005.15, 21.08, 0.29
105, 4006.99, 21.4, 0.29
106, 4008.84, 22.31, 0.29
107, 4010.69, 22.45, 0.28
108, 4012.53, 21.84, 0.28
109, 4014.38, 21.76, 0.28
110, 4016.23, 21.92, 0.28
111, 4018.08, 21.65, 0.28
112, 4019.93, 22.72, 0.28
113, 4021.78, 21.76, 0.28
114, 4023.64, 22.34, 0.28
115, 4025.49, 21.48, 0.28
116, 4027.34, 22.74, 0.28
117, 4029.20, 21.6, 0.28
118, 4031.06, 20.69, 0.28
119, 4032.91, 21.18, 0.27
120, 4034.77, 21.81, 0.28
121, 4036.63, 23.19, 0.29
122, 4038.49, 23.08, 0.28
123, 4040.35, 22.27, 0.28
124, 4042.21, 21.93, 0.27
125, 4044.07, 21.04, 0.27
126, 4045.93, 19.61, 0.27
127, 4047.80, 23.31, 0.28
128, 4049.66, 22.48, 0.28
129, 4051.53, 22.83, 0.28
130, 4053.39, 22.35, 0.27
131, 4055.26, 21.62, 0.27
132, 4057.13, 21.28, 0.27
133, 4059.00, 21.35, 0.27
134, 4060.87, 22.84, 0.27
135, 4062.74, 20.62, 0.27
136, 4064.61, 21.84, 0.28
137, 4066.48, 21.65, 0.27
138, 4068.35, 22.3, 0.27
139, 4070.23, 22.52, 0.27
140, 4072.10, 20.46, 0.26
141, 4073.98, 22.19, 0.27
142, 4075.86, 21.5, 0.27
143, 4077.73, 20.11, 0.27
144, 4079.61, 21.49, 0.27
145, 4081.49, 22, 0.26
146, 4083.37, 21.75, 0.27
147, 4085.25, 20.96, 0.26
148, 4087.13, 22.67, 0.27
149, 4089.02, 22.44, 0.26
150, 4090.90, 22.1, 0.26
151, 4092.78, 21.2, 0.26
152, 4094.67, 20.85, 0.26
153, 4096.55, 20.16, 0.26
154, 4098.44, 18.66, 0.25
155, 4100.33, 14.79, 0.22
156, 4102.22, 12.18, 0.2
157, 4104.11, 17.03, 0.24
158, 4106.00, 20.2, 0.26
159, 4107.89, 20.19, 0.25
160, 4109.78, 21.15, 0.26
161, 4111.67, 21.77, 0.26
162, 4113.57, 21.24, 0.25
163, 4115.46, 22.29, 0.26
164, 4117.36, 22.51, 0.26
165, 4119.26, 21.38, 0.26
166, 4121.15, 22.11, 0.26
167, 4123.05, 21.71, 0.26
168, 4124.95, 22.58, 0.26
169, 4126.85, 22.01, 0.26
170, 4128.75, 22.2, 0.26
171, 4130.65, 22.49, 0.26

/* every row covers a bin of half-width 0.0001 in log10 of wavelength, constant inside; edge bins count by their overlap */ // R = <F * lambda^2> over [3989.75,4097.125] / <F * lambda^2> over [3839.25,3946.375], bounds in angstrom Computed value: 1.30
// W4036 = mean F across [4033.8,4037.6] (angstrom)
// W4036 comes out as 22.5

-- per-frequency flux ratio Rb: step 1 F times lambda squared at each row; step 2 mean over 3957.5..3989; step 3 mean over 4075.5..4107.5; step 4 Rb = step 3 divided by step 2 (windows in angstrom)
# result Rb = 1.27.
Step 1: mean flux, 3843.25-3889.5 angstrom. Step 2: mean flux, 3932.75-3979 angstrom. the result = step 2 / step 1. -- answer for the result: 0.8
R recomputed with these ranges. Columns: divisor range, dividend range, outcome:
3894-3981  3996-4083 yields 1.36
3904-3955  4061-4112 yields 1.29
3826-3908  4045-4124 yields 1.29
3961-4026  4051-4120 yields 1.12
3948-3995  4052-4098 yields 1.26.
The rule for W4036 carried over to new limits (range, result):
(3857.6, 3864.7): 20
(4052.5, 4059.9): 21.6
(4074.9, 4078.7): 20.8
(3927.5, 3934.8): 8.68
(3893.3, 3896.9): 19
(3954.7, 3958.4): 19.5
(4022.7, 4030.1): 22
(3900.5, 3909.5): 19.6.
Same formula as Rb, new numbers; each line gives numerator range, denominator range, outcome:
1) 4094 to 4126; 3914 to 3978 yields 1.37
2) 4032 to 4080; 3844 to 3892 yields 1.24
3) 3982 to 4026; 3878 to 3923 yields 1.23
